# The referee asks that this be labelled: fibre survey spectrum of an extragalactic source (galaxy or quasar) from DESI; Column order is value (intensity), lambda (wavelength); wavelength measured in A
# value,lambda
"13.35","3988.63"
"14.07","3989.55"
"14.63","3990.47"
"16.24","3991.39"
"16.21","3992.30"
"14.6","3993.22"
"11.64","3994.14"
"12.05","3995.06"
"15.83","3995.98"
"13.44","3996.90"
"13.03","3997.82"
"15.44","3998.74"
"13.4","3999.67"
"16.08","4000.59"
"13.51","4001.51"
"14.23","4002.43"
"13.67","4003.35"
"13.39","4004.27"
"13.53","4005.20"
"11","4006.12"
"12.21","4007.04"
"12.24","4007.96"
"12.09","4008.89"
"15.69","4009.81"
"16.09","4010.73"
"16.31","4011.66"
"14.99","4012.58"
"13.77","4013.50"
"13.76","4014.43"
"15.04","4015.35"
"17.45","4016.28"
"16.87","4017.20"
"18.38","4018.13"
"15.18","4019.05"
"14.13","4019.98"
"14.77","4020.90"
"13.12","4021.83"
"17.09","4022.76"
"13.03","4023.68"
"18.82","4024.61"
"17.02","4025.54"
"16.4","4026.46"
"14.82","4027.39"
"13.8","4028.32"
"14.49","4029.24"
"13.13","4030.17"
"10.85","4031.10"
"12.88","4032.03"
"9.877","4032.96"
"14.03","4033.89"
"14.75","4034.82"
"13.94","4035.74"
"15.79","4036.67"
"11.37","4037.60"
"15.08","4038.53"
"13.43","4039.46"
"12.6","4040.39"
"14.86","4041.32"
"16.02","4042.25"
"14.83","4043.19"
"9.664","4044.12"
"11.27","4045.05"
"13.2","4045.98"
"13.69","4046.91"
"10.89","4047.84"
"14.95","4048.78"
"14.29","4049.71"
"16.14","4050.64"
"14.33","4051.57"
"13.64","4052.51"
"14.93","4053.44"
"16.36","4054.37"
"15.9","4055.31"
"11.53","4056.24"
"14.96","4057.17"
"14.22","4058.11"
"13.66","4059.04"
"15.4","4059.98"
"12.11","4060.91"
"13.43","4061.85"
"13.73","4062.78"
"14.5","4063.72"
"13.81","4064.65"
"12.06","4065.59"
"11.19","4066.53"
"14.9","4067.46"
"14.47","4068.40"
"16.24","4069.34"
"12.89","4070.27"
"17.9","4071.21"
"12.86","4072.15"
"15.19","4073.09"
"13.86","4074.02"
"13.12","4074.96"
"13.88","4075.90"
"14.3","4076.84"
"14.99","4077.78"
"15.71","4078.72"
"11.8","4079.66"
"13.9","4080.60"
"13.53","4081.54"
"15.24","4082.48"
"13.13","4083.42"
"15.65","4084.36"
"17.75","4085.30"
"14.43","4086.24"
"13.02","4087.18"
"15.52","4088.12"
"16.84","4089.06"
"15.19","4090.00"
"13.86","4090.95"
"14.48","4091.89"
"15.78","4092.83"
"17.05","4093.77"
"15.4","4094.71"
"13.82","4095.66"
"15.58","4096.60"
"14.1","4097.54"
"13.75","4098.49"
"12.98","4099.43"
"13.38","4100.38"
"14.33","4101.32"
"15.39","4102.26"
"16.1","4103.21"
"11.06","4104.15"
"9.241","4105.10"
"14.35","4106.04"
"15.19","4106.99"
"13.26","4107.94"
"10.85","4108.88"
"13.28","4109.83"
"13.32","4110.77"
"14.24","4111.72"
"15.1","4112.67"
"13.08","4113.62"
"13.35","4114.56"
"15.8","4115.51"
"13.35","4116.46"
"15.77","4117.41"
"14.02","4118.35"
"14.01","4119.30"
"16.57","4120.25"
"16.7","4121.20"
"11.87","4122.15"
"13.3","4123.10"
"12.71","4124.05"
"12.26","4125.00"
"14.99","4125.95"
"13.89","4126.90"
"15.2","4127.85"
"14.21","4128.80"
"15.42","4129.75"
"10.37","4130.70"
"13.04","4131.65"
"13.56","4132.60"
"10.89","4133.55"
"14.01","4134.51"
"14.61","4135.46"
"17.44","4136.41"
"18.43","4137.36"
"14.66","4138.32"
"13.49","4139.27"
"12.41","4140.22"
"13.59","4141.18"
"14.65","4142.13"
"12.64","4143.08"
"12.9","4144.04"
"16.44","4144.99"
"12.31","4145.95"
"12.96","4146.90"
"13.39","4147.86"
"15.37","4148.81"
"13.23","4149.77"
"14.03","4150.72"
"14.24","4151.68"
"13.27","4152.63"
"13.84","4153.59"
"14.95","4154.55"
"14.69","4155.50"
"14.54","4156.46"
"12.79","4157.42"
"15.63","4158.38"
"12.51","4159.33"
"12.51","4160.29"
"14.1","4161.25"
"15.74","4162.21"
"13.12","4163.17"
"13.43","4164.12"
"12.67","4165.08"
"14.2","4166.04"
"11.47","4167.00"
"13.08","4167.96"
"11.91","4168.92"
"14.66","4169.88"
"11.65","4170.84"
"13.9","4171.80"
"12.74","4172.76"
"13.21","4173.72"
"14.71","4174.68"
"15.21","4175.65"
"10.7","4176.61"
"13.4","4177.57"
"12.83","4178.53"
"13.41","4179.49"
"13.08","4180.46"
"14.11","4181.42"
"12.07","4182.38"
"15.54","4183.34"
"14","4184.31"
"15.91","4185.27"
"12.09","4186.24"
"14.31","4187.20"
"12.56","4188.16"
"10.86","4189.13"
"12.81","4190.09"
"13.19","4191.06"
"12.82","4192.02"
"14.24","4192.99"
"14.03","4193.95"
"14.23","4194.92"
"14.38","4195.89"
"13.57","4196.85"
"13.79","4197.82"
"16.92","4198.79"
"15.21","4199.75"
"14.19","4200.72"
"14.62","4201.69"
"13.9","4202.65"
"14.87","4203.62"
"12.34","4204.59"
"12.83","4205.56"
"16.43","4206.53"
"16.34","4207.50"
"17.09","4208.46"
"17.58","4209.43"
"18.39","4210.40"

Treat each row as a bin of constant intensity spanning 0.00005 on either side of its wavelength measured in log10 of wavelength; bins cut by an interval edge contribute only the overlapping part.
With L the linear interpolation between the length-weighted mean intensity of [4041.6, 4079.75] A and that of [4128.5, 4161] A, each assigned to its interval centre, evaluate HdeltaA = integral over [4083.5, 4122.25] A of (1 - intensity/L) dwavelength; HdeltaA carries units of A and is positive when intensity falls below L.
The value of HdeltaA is -1.2 A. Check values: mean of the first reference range 14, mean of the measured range 14.4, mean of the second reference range 13.9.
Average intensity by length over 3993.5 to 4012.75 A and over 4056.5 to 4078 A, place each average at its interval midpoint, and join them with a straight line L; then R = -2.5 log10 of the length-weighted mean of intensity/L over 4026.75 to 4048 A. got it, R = 0.05 mag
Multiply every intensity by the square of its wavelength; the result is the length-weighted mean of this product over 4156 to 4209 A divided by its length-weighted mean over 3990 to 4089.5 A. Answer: 1.0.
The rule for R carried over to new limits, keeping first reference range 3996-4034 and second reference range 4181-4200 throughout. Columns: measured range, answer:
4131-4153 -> 0.00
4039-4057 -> 0.03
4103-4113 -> 0.07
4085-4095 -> -0.09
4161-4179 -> 0.05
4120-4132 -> 0.01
